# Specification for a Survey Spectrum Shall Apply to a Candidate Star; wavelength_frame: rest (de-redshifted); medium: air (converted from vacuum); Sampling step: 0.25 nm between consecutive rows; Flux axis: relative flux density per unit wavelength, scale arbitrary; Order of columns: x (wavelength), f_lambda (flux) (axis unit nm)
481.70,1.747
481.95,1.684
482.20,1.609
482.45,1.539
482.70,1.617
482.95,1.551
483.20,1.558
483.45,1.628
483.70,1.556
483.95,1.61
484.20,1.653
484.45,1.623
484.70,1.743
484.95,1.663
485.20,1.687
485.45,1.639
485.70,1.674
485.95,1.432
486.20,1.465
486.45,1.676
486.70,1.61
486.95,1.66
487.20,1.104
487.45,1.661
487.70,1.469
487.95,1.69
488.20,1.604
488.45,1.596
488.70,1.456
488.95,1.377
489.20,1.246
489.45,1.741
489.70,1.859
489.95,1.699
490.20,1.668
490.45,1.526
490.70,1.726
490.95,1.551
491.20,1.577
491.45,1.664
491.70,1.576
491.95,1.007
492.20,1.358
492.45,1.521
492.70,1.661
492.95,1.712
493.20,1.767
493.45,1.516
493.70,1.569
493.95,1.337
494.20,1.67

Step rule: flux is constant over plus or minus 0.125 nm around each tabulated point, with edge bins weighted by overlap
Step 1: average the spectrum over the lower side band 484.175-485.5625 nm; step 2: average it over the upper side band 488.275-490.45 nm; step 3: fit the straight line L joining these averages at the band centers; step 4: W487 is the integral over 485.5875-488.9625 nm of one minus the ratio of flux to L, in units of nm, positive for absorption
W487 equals 0.17 nm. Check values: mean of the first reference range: 1.67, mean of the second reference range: 1.58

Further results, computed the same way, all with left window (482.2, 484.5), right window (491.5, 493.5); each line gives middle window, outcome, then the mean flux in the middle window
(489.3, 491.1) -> -0.16 nm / 1.67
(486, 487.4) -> 0.05 nm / 1.51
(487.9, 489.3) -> 0.06 nm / 1.49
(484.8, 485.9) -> -0.05 nm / 1.65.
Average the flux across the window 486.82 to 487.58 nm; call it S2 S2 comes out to 1.48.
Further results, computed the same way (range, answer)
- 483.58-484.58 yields 1.61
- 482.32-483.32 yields 1.57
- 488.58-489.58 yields 1.46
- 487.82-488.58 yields 1.63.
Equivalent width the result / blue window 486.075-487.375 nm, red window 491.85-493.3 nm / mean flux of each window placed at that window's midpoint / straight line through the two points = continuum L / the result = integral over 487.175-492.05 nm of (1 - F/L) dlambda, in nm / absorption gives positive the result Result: -0.14 nm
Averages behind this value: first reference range 1.51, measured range 1.55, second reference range 1.51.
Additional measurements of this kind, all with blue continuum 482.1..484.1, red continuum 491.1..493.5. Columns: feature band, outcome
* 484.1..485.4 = -0.08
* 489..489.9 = -0.03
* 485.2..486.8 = -0.02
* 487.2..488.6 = 0.00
